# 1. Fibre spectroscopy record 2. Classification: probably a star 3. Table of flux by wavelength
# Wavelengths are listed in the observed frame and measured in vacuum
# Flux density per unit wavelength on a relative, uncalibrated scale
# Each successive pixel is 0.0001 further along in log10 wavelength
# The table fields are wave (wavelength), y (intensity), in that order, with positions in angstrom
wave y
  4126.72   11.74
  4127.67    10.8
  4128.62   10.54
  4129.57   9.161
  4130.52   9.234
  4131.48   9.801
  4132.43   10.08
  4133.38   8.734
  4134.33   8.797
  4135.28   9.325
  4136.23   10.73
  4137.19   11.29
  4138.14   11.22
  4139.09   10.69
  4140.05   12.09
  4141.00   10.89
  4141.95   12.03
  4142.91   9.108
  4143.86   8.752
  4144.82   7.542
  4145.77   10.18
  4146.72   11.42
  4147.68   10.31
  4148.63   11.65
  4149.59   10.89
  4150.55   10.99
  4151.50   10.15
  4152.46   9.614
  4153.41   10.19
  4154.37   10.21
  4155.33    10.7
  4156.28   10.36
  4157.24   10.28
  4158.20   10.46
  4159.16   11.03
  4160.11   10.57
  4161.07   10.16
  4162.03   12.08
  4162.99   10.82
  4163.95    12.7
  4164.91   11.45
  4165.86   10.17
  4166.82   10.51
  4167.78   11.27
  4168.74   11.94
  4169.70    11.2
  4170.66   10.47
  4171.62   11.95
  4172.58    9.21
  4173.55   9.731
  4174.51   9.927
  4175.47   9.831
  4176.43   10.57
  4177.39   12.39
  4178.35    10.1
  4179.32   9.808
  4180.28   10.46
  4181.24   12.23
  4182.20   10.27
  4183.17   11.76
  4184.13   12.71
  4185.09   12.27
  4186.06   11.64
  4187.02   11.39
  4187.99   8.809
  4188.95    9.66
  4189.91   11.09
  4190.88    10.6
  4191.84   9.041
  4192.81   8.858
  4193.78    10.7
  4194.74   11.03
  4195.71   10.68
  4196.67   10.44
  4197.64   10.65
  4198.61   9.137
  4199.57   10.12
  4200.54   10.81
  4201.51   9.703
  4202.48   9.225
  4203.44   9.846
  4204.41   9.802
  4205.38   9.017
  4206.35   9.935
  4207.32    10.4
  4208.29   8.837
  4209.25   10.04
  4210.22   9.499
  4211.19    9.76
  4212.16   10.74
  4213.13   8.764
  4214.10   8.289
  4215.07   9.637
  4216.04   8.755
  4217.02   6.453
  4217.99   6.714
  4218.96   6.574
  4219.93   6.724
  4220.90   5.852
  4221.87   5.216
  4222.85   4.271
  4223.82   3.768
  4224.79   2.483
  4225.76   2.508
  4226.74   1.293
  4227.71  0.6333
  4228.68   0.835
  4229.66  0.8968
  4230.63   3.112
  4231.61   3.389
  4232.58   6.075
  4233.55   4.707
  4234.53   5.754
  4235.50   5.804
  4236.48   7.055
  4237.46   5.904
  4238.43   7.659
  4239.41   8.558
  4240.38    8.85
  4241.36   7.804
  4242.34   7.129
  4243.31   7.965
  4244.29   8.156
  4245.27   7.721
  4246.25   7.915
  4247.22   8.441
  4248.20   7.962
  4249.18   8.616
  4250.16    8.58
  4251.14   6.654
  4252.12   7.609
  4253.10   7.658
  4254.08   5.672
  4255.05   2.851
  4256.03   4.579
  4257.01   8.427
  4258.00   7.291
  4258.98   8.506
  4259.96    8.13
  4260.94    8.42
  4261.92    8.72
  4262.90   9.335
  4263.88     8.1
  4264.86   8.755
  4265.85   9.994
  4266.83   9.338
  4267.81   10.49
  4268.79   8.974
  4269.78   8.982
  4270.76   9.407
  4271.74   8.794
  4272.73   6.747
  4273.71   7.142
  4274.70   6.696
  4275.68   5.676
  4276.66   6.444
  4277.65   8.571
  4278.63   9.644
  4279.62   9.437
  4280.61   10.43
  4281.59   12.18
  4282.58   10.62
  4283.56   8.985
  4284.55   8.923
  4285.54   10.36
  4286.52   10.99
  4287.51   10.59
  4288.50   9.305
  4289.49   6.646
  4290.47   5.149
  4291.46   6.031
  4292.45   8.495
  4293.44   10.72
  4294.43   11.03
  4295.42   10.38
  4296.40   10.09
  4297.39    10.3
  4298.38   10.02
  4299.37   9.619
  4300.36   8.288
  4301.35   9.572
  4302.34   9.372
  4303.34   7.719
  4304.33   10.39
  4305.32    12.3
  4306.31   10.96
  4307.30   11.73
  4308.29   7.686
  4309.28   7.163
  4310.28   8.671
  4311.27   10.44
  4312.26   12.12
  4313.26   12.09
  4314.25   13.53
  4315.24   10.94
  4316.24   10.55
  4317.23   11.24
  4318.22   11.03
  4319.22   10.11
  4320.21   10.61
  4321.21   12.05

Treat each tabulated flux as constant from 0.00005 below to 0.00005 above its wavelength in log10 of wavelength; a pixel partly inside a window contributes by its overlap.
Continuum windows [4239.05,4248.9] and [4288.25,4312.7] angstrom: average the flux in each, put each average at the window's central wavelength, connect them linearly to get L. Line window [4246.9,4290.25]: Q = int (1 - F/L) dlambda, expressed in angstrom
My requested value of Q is 1.3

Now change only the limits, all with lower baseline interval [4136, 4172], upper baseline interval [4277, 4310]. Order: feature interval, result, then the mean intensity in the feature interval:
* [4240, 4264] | 5.4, 7.63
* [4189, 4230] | 9.5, 7.88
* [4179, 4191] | -0.6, 11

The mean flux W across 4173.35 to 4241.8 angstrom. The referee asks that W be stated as 8.26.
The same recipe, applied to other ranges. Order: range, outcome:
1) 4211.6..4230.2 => 5.29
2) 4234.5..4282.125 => 7.97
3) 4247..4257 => 6.89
